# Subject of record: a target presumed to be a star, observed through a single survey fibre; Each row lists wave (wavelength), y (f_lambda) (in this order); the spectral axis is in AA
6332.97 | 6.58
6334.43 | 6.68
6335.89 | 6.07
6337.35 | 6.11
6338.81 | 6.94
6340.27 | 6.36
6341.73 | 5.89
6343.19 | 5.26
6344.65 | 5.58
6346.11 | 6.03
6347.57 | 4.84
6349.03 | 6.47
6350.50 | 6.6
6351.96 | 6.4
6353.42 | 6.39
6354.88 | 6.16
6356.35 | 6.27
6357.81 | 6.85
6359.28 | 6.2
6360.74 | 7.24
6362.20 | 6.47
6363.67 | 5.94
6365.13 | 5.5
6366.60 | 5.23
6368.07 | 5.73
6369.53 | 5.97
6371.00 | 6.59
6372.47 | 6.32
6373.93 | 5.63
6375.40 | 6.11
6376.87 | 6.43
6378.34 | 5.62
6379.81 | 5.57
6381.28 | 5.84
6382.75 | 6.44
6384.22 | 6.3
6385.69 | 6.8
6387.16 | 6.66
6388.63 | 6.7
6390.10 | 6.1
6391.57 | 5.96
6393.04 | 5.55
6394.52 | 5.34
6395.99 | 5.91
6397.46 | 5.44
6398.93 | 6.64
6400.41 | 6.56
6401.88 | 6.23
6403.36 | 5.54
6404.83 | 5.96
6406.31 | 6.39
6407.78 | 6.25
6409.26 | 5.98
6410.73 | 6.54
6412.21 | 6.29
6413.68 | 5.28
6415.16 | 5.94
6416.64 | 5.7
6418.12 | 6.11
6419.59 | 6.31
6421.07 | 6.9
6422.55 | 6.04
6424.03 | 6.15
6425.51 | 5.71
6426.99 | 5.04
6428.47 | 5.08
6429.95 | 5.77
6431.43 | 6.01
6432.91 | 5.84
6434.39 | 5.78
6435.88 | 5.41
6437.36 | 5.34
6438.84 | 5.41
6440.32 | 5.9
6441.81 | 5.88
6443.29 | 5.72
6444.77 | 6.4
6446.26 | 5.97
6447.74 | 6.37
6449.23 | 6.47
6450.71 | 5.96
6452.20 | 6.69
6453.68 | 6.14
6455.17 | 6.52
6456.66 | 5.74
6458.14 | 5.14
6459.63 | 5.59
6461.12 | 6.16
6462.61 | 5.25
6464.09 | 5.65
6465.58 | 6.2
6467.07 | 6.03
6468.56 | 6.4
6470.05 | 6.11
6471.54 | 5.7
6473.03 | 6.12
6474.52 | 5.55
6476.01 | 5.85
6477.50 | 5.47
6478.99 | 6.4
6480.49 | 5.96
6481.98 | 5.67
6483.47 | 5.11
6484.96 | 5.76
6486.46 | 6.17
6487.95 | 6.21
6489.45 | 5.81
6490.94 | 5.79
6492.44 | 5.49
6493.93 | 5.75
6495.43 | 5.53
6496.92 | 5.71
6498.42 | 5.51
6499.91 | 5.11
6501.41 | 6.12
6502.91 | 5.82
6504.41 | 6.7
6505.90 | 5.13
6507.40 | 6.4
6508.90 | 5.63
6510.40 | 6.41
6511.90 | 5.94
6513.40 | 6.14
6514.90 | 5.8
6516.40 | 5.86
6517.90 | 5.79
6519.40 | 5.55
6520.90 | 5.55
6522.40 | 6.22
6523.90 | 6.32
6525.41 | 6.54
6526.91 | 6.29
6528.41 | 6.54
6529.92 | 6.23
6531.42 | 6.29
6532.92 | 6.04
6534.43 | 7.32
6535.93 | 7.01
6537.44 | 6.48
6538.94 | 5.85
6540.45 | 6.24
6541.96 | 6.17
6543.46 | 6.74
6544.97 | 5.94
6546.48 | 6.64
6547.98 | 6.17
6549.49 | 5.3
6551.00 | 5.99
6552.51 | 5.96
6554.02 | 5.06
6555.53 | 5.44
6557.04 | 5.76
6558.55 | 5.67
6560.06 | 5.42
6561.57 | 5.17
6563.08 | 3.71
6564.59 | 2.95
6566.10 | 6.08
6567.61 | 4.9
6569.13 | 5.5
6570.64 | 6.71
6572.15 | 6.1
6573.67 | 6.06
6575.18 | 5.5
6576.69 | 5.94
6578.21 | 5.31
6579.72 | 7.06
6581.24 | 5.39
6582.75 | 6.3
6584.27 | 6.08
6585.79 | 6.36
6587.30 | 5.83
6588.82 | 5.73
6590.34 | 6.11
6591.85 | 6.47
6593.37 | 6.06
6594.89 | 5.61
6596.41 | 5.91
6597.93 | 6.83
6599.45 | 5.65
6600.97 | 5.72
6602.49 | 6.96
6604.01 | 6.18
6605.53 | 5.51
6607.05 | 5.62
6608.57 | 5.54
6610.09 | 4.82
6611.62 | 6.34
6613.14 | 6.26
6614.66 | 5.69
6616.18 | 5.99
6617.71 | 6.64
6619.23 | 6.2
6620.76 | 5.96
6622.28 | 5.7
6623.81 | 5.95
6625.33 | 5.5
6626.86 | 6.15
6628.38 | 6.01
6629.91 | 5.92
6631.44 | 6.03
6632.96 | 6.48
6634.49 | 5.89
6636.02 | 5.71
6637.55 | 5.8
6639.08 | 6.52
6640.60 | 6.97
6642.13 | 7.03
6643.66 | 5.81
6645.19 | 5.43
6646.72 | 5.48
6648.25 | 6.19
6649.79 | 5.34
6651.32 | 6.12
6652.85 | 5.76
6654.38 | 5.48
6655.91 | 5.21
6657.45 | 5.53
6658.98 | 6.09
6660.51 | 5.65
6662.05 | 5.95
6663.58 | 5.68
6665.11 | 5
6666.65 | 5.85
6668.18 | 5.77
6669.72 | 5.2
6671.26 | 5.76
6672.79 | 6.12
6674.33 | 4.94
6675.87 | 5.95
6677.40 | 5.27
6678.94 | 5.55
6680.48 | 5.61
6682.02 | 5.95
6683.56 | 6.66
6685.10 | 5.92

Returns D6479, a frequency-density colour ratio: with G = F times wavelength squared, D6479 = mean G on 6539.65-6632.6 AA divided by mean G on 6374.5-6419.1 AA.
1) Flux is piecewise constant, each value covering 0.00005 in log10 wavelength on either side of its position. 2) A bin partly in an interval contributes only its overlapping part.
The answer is 1.02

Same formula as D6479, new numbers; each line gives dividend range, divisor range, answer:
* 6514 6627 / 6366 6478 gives 1.04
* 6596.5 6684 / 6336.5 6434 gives 1.05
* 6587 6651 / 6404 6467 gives 1.07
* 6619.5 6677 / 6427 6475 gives 1.05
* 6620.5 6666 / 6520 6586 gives 1.02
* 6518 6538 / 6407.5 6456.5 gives 1.09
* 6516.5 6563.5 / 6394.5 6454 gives 1.04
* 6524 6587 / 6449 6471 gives 1.02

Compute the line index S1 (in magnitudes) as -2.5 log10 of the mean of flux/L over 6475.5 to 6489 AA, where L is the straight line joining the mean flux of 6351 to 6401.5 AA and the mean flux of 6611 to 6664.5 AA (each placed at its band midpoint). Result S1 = 0.04 mag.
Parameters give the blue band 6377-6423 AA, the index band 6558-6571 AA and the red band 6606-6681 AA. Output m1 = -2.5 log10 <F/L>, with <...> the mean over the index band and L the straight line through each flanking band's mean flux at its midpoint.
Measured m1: 0.17 mag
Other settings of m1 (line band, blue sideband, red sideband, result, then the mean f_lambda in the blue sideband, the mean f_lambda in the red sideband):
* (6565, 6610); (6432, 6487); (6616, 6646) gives 0.020 mag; 5.89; 6.09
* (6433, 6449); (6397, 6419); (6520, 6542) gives 0.055 mag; 6.07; 6.34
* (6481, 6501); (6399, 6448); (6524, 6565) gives 0.047 mag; 5.94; 5.92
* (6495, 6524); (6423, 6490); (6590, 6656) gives 0.007 mag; 5.86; 5.97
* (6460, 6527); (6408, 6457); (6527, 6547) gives 0.062 mag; 5.96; 6.41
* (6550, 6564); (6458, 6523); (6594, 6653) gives 0.113 mag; 5.83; 5.98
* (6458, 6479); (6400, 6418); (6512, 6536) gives 0.051 mag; 6.05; 6.19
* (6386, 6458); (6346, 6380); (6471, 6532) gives 0.006 mag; 6.12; 5.9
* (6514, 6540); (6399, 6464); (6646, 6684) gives -0.069 mag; 5.94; 5.68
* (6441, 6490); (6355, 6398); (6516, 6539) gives 0.045 mag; 6.1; 6.26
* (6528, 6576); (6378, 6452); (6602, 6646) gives 0.031 mag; 5.99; 6.02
